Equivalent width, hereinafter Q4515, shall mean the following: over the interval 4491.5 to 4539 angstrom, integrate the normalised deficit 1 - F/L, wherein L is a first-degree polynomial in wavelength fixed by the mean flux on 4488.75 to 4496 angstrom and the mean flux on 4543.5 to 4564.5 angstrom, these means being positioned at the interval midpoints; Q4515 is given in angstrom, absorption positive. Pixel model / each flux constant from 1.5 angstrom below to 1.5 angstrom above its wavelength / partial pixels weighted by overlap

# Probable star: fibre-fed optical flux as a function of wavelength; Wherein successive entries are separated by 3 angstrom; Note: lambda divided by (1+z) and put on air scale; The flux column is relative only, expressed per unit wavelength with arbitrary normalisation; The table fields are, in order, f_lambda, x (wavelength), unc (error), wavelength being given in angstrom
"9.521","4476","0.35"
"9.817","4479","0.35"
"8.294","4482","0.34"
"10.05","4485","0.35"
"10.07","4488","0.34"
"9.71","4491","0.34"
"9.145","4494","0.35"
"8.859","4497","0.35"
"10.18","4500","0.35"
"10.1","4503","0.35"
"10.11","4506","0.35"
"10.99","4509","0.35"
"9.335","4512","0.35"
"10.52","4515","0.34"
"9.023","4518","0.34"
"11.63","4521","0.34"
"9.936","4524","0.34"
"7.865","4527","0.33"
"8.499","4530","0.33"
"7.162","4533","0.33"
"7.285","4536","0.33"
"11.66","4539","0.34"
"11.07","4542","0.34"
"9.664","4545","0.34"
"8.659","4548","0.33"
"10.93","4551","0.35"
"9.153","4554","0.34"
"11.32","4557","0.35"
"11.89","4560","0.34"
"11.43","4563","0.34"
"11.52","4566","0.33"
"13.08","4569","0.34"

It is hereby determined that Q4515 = 1.7 angstrom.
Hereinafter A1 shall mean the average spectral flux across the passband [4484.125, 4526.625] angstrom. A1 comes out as 9.92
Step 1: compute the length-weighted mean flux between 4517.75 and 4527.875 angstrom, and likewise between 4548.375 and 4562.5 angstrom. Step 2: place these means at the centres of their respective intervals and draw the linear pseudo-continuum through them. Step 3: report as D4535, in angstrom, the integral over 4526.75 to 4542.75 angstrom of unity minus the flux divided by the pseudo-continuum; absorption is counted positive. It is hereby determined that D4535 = 1.9 angstrom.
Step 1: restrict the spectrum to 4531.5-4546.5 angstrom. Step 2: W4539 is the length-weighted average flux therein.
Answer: 9.37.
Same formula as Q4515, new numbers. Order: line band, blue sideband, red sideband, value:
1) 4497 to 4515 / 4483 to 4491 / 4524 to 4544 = -1.0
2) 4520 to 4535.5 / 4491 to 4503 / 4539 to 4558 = 1.7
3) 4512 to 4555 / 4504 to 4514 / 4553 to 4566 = 4.5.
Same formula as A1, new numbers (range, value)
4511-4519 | 9.68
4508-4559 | 9.7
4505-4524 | 10.2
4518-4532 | 9.35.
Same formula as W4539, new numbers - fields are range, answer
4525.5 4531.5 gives 8.18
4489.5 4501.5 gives 9.47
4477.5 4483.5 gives 9.06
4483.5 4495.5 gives 9.74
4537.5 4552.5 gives 10.4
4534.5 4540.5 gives 9.47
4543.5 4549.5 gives 9.16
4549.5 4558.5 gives 10.5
